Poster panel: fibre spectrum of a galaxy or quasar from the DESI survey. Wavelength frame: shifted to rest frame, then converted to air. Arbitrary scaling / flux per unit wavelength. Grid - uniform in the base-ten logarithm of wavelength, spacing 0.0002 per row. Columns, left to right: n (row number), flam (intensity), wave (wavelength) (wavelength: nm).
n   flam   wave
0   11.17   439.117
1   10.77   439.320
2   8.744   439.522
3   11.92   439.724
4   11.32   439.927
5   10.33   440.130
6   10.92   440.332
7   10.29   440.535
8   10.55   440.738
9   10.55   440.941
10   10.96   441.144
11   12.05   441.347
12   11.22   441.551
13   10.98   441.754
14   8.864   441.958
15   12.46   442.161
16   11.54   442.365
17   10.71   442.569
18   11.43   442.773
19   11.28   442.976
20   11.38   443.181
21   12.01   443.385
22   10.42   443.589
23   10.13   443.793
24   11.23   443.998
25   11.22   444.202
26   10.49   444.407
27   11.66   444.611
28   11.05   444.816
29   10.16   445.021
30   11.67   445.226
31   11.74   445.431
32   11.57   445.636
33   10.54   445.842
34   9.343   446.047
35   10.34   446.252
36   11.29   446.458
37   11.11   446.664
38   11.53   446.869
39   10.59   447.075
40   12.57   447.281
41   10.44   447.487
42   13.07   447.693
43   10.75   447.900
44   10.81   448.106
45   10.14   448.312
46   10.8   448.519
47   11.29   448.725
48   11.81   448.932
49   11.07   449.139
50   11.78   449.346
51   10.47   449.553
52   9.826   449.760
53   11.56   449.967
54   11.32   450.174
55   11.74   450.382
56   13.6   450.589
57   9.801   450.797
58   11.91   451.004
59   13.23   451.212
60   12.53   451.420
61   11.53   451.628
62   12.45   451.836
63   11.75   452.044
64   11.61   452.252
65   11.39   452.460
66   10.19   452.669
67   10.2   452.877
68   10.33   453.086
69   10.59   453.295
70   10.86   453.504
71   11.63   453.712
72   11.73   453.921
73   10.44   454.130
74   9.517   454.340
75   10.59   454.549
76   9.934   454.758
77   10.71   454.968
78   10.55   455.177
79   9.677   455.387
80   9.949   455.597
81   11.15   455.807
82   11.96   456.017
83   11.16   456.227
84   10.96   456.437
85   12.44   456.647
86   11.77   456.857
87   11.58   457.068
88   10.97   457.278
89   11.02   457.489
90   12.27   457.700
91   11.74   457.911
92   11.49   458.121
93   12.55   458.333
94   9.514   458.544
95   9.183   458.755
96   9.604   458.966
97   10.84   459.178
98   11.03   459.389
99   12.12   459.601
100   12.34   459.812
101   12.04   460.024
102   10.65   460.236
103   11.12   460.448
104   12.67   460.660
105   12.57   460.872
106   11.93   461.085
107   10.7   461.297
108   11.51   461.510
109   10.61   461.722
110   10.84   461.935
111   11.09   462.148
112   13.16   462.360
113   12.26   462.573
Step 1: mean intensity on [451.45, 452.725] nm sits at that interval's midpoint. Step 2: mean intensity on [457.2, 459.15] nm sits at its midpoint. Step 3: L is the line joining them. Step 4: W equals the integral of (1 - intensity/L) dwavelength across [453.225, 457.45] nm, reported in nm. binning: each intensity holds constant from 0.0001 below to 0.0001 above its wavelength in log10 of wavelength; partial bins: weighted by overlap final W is 0.12 nm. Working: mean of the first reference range 11.6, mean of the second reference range 10.9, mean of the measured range 10.9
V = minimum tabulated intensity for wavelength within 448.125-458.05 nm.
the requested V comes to 9.517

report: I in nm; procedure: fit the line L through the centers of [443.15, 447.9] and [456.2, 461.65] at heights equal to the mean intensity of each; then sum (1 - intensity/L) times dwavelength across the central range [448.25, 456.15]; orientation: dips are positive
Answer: 0.10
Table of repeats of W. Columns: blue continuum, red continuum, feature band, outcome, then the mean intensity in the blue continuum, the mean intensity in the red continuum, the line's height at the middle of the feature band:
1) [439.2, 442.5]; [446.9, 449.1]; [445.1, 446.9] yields 0.02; 10.8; 11.2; 11.1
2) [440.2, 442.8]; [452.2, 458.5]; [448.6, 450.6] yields -0.06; 10.9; 11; 11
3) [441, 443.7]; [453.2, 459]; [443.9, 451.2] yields -0.07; 11.2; 10.9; 11.1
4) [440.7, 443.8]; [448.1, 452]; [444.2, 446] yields 0.03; 11.1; 11.5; 11.2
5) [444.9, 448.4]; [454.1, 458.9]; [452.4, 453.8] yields 0.03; 11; 10.9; 11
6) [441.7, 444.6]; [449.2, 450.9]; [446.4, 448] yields -0.04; 11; 11.3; 11.2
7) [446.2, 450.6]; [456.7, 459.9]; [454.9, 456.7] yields 0.05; 11.2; 11.2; 11.2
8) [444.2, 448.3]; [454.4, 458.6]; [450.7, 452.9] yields -0.09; 11.1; 11.1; 11.1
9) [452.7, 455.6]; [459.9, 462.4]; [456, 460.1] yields -0.09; 10.5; 11.5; 11.1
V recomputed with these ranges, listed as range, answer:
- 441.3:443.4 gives 8.864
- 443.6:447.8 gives 9.343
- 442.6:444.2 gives 10.13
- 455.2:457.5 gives 9.677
